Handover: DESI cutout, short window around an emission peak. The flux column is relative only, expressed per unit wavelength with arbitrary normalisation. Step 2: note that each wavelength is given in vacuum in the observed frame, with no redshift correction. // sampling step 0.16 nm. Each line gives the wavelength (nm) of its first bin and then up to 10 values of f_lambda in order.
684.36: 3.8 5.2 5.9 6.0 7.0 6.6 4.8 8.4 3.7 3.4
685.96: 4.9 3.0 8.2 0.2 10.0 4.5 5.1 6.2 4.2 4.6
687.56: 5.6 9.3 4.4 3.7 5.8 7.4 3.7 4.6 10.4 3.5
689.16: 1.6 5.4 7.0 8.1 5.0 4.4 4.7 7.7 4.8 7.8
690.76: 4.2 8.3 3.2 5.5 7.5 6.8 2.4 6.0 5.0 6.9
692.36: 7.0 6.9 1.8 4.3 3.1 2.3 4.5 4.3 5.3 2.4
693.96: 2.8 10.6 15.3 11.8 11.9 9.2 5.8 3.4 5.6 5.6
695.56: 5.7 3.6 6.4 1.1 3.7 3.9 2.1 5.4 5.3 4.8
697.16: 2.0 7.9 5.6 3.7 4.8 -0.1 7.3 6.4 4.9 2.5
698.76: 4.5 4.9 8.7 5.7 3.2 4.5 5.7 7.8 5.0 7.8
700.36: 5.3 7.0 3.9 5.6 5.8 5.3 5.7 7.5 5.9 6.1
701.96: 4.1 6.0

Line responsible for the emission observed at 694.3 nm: H-beta 4861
